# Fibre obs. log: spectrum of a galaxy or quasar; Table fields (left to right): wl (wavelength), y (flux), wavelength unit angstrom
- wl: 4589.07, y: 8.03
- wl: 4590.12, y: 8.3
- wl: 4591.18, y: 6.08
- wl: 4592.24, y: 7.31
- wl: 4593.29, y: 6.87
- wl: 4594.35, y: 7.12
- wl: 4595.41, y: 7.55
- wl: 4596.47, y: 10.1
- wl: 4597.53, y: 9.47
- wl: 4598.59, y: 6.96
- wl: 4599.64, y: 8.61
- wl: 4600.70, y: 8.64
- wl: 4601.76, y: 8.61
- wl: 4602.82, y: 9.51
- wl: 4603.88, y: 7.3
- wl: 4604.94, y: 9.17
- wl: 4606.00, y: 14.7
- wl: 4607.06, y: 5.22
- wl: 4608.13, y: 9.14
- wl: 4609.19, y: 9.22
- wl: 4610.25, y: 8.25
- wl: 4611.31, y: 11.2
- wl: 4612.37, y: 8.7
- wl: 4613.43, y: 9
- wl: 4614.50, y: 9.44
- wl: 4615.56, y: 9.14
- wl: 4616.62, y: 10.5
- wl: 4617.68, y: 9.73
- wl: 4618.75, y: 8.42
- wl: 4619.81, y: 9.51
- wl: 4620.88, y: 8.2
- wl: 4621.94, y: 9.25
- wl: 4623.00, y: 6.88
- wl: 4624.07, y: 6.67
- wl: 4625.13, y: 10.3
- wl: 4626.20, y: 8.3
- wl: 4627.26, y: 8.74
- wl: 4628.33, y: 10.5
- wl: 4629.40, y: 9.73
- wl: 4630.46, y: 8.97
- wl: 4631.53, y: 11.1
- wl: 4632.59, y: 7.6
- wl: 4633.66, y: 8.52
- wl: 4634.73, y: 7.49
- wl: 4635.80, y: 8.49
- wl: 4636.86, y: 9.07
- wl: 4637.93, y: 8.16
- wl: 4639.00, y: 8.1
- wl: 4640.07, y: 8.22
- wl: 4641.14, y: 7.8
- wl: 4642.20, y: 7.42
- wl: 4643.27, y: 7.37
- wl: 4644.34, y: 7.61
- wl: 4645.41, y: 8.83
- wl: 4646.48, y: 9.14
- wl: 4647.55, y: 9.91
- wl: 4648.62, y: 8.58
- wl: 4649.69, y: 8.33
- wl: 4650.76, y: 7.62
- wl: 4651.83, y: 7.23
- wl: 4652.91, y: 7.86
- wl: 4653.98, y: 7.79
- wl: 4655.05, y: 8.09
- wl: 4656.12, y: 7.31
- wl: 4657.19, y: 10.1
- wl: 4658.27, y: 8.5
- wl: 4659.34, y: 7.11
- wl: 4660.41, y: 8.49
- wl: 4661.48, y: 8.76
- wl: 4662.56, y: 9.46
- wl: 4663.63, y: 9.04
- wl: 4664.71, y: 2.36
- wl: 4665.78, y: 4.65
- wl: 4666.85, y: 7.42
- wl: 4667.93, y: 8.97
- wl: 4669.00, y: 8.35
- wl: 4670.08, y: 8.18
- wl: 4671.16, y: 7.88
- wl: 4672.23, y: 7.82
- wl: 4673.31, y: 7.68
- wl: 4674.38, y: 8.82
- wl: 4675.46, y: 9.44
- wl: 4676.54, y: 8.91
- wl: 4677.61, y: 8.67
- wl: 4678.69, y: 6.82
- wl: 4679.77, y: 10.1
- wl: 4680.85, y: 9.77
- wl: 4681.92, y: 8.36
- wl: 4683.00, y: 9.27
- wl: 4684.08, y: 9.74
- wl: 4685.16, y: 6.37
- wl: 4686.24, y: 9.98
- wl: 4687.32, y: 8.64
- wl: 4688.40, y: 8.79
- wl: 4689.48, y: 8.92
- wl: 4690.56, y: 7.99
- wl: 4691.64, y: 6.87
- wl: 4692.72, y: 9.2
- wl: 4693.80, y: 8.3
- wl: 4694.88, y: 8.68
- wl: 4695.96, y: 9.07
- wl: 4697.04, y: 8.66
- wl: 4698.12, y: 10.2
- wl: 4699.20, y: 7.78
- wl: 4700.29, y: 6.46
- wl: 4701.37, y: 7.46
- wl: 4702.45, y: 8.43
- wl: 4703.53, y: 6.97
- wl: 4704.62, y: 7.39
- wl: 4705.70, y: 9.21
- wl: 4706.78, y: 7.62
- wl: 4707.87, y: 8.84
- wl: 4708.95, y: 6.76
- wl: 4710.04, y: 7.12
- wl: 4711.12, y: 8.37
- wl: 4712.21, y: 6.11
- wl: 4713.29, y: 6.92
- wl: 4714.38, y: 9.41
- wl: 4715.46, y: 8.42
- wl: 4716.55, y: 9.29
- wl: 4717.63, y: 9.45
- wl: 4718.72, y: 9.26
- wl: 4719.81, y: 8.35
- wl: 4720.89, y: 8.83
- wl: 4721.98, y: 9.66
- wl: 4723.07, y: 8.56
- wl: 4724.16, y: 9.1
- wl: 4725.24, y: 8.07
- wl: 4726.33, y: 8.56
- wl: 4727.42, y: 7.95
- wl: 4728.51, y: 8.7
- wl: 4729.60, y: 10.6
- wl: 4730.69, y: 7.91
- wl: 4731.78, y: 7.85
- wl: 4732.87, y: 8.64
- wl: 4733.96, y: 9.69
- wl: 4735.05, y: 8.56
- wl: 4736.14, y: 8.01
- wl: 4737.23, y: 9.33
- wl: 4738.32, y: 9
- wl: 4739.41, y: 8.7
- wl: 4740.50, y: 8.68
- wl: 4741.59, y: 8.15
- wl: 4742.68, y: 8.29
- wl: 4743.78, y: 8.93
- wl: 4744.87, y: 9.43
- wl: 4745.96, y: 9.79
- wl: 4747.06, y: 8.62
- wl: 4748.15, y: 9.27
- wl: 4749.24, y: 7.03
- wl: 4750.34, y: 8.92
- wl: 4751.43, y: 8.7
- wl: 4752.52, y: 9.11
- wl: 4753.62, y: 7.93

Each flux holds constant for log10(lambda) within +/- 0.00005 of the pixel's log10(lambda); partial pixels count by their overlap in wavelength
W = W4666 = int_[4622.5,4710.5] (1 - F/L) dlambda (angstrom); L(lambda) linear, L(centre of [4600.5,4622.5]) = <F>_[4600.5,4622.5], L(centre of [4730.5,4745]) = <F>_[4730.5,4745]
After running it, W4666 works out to 6.7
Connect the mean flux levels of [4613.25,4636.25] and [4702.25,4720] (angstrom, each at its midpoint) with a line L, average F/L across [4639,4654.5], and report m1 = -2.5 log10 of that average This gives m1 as 0.08 mag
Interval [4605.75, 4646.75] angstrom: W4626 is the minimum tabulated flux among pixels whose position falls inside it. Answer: 5.22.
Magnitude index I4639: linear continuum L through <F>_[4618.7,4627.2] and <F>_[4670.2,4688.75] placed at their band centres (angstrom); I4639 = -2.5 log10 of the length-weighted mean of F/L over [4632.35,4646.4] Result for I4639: 0.05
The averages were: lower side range 8.46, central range 8.1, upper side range 8.64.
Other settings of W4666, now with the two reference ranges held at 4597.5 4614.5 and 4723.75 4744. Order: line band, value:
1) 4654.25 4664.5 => 0.6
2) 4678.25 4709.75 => 1.4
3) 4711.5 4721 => 0.3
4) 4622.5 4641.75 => 0.7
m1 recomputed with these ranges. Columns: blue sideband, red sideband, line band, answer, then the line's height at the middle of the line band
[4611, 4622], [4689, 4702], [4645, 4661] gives 0.07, 8.86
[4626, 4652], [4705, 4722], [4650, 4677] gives 0.07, 8.46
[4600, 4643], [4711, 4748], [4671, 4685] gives 0.01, 8.77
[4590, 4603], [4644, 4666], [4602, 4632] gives -0.14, 8.02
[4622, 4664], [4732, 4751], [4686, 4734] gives 0.03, 8.65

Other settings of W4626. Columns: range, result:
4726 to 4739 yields 7.85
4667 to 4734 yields 6.11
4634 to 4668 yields 2.36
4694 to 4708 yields 6.46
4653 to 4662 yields 7.11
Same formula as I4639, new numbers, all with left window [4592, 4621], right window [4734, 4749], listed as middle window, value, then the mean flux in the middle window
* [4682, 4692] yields 0.04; 8.52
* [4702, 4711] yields 0.13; 7.81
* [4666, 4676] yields 0.09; 8.17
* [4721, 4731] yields 0.00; 8.81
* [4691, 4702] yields 0.07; 8.27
